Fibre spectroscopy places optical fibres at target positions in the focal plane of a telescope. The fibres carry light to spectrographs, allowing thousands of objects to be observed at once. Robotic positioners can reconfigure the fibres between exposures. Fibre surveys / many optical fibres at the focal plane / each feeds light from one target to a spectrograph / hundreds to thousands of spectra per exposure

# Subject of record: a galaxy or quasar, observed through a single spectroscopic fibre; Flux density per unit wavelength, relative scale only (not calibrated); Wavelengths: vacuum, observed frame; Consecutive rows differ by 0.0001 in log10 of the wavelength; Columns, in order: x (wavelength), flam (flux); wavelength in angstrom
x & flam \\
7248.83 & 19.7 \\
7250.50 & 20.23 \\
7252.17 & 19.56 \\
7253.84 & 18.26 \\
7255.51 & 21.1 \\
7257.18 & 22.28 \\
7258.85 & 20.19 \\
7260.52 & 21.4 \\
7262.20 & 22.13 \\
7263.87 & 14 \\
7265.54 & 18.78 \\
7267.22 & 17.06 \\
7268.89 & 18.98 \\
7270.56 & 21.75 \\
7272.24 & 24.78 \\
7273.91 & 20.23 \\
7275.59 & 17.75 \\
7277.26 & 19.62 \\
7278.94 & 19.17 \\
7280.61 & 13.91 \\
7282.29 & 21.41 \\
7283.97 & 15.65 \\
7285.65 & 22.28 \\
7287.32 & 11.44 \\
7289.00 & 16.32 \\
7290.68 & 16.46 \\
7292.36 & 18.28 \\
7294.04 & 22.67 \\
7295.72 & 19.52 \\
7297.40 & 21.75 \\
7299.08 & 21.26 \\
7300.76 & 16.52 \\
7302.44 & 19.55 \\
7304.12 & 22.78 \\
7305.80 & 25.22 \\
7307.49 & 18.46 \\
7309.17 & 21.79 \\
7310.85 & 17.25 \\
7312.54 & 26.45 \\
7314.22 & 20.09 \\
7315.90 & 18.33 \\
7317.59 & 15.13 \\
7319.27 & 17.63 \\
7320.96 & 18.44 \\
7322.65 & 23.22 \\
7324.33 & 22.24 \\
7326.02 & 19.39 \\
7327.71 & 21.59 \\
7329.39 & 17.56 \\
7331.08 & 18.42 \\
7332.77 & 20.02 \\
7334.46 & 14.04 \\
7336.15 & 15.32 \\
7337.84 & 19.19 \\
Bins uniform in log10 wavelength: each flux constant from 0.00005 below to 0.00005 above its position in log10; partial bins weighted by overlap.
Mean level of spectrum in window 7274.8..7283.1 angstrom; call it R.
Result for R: 18.4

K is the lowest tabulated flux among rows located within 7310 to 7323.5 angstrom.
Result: 15.13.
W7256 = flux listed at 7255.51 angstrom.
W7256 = 21.1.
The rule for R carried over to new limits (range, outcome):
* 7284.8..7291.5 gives 16.6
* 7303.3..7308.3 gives 22.1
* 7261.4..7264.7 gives 18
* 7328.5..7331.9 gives 18.1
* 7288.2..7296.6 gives 18.7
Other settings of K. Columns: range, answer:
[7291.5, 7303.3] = 16.52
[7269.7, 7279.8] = 17.75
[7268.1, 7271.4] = 18.98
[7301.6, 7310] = 18.46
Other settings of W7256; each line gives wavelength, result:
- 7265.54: 18.78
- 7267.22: 17.06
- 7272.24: 24.78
